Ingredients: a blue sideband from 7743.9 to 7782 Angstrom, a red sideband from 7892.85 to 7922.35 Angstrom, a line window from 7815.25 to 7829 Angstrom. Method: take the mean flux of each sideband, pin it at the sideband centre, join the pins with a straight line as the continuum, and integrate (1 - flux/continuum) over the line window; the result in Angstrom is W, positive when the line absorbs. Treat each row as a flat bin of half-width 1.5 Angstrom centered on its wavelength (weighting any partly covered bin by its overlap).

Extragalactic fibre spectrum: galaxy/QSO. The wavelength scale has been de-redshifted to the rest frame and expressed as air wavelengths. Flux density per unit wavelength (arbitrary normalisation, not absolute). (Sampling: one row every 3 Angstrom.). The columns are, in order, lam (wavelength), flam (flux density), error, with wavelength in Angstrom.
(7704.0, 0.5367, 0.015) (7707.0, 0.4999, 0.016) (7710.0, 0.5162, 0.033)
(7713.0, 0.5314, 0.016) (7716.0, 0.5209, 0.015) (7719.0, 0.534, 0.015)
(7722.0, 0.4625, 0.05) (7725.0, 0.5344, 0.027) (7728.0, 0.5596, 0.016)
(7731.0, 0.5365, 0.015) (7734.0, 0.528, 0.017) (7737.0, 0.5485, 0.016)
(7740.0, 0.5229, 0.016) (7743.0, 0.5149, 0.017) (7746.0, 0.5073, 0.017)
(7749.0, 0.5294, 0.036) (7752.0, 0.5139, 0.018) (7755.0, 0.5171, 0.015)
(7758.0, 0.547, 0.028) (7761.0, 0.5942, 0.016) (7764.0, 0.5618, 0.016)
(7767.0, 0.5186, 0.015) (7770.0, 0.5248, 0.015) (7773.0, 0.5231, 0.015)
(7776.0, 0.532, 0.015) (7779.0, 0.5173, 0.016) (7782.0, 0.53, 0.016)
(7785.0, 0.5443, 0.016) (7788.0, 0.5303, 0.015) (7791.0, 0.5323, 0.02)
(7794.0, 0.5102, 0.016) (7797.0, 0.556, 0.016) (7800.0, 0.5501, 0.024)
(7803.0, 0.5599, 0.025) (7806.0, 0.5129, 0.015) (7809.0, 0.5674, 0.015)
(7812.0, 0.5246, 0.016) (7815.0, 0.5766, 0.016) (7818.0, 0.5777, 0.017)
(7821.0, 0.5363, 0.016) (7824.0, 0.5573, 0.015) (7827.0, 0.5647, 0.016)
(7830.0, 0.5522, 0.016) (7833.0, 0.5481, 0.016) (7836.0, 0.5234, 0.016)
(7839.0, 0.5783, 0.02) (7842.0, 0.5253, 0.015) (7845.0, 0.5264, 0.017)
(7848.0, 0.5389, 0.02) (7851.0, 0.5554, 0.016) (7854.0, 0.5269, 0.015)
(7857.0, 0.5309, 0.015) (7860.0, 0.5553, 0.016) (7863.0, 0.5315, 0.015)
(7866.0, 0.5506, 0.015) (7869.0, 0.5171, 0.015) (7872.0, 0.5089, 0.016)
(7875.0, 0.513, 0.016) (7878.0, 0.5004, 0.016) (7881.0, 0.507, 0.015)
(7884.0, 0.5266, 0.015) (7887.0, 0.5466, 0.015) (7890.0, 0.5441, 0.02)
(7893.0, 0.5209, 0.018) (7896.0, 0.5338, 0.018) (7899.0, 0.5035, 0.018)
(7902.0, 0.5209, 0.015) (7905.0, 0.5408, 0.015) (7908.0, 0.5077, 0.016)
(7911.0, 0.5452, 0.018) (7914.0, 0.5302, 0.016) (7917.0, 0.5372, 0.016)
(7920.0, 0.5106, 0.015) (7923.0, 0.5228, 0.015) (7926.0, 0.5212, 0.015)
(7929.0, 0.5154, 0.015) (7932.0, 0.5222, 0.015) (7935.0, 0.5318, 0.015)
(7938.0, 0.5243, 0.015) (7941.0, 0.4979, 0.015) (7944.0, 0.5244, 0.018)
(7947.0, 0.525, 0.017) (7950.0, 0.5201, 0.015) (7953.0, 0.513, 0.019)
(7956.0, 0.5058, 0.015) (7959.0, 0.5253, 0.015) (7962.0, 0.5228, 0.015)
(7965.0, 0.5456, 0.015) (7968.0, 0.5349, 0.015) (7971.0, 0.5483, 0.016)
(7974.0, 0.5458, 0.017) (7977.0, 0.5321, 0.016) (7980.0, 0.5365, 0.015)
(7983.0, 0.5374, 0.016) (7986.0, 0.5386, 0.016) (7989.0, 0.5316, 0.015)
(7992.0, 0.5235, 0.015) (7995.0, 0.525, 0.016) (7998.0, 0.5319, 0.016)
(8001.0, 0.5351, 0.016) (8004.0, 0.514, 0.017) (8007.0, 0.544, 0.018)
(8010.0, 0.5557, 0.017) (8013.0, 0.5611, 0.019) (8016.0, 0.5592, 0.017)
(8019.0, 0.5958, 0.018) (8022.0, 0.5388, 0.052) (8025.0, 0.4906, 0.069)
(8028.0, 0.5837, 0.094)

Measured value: -0.8 Angstrom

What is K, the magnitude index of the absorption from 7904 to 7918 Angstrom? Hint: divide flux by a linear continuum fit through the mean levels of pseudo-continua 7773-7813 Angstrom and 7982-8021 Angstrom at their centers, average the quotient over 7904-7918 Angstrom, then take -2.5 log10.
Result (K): 0.02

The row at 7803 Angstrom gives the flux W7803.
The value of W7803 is 0.5599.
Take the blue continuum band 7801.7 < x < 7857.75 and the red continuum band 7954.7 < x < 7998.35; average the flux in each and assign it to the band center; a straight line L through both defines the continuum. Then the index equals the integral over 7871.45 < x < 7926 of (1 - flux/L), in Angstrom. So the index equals 1.7 Angstrom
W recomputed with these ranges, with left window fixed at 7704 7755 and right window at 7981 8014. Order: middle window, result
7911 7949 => 0.7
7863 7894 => 0.4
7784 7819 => -1.2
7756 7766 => -0.7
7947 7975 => 0.3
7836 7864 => -0.6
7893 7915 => 0.2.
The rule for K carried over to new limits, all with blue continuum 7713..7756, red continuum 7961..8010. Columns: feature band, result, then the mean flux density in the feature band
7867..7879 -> 0.04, 0.512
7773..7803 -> -0.02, 0.534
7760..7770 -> -0.05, 0.551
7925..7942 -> 0.03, 0.519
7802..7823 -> -0.05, 0.551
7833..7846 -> -0.02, 0.54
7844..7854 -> -0.02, 0.539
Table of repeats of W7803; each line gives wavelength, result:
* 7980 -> 0.5365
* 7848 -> 0.5389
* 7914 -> 0.5302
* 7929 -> 0.5154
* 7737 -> 0.5485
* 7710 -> 0.5162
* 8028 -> 0.5837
